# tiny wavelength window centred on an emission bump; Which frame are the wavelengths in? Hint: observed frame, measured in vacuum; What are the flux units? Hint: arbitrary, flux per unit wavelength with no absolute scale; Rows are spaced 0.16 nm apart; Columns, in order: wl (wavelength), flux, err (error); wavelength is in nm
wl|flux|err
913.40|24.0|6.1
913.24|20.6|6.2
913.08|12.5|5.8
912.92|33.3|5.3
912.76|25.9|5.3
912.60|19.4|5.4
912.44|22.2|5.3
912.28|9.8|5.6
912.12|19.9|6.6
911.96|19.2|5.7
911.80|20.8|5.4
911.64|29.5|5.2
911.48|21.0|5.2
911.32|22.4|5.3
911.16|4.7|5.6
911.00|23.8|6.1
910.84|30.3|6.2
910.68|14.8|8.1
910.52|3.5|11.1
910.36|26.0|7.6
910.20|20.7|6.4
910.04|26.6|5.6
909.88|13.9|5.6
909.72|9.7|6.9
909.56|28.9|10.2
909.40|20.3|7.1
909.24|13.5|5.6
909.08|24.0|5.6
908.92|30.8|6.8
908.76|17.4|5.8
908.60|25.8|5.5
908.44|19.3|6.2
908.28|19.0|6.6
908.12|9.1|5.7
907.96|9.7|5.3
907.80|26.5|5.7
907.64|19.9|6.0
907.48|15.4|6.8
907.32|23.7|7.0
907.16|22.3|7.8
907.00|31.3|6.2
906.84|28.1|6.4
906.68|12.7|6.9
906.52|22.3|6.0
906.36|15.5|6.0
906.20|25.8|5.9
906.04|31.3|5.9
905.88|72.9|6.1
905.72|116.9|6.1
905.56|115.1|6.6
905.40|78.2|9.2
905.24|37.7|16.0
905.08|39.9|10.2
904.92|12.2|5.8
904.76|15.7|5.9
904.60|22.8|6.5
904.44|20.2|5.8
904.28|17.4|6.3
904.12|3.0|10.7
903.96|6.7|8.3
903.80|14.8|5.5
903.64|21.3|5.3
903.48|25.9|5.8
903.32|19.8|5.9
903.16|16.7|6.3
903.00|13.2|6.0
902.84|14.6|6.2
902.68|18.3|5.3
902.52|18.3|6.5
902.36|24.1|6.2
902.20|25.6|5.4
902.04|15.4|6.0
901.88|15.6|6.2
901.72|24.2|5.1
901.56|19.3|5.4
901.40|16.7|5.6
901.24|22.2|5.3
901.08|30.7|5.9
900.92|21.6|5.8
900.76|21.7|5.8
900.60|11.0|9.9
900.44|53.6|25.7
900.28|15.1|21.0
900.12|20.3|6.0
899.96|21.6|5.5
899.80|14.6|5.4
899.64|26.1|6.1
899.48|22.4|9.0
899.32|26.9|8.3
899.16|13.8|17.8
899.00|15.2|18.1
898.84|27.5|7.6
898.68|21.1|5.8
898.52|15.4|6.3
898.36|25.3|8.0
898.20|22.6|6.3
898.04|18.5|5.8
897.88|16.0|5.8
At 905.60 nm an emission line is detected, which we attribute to H-beta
